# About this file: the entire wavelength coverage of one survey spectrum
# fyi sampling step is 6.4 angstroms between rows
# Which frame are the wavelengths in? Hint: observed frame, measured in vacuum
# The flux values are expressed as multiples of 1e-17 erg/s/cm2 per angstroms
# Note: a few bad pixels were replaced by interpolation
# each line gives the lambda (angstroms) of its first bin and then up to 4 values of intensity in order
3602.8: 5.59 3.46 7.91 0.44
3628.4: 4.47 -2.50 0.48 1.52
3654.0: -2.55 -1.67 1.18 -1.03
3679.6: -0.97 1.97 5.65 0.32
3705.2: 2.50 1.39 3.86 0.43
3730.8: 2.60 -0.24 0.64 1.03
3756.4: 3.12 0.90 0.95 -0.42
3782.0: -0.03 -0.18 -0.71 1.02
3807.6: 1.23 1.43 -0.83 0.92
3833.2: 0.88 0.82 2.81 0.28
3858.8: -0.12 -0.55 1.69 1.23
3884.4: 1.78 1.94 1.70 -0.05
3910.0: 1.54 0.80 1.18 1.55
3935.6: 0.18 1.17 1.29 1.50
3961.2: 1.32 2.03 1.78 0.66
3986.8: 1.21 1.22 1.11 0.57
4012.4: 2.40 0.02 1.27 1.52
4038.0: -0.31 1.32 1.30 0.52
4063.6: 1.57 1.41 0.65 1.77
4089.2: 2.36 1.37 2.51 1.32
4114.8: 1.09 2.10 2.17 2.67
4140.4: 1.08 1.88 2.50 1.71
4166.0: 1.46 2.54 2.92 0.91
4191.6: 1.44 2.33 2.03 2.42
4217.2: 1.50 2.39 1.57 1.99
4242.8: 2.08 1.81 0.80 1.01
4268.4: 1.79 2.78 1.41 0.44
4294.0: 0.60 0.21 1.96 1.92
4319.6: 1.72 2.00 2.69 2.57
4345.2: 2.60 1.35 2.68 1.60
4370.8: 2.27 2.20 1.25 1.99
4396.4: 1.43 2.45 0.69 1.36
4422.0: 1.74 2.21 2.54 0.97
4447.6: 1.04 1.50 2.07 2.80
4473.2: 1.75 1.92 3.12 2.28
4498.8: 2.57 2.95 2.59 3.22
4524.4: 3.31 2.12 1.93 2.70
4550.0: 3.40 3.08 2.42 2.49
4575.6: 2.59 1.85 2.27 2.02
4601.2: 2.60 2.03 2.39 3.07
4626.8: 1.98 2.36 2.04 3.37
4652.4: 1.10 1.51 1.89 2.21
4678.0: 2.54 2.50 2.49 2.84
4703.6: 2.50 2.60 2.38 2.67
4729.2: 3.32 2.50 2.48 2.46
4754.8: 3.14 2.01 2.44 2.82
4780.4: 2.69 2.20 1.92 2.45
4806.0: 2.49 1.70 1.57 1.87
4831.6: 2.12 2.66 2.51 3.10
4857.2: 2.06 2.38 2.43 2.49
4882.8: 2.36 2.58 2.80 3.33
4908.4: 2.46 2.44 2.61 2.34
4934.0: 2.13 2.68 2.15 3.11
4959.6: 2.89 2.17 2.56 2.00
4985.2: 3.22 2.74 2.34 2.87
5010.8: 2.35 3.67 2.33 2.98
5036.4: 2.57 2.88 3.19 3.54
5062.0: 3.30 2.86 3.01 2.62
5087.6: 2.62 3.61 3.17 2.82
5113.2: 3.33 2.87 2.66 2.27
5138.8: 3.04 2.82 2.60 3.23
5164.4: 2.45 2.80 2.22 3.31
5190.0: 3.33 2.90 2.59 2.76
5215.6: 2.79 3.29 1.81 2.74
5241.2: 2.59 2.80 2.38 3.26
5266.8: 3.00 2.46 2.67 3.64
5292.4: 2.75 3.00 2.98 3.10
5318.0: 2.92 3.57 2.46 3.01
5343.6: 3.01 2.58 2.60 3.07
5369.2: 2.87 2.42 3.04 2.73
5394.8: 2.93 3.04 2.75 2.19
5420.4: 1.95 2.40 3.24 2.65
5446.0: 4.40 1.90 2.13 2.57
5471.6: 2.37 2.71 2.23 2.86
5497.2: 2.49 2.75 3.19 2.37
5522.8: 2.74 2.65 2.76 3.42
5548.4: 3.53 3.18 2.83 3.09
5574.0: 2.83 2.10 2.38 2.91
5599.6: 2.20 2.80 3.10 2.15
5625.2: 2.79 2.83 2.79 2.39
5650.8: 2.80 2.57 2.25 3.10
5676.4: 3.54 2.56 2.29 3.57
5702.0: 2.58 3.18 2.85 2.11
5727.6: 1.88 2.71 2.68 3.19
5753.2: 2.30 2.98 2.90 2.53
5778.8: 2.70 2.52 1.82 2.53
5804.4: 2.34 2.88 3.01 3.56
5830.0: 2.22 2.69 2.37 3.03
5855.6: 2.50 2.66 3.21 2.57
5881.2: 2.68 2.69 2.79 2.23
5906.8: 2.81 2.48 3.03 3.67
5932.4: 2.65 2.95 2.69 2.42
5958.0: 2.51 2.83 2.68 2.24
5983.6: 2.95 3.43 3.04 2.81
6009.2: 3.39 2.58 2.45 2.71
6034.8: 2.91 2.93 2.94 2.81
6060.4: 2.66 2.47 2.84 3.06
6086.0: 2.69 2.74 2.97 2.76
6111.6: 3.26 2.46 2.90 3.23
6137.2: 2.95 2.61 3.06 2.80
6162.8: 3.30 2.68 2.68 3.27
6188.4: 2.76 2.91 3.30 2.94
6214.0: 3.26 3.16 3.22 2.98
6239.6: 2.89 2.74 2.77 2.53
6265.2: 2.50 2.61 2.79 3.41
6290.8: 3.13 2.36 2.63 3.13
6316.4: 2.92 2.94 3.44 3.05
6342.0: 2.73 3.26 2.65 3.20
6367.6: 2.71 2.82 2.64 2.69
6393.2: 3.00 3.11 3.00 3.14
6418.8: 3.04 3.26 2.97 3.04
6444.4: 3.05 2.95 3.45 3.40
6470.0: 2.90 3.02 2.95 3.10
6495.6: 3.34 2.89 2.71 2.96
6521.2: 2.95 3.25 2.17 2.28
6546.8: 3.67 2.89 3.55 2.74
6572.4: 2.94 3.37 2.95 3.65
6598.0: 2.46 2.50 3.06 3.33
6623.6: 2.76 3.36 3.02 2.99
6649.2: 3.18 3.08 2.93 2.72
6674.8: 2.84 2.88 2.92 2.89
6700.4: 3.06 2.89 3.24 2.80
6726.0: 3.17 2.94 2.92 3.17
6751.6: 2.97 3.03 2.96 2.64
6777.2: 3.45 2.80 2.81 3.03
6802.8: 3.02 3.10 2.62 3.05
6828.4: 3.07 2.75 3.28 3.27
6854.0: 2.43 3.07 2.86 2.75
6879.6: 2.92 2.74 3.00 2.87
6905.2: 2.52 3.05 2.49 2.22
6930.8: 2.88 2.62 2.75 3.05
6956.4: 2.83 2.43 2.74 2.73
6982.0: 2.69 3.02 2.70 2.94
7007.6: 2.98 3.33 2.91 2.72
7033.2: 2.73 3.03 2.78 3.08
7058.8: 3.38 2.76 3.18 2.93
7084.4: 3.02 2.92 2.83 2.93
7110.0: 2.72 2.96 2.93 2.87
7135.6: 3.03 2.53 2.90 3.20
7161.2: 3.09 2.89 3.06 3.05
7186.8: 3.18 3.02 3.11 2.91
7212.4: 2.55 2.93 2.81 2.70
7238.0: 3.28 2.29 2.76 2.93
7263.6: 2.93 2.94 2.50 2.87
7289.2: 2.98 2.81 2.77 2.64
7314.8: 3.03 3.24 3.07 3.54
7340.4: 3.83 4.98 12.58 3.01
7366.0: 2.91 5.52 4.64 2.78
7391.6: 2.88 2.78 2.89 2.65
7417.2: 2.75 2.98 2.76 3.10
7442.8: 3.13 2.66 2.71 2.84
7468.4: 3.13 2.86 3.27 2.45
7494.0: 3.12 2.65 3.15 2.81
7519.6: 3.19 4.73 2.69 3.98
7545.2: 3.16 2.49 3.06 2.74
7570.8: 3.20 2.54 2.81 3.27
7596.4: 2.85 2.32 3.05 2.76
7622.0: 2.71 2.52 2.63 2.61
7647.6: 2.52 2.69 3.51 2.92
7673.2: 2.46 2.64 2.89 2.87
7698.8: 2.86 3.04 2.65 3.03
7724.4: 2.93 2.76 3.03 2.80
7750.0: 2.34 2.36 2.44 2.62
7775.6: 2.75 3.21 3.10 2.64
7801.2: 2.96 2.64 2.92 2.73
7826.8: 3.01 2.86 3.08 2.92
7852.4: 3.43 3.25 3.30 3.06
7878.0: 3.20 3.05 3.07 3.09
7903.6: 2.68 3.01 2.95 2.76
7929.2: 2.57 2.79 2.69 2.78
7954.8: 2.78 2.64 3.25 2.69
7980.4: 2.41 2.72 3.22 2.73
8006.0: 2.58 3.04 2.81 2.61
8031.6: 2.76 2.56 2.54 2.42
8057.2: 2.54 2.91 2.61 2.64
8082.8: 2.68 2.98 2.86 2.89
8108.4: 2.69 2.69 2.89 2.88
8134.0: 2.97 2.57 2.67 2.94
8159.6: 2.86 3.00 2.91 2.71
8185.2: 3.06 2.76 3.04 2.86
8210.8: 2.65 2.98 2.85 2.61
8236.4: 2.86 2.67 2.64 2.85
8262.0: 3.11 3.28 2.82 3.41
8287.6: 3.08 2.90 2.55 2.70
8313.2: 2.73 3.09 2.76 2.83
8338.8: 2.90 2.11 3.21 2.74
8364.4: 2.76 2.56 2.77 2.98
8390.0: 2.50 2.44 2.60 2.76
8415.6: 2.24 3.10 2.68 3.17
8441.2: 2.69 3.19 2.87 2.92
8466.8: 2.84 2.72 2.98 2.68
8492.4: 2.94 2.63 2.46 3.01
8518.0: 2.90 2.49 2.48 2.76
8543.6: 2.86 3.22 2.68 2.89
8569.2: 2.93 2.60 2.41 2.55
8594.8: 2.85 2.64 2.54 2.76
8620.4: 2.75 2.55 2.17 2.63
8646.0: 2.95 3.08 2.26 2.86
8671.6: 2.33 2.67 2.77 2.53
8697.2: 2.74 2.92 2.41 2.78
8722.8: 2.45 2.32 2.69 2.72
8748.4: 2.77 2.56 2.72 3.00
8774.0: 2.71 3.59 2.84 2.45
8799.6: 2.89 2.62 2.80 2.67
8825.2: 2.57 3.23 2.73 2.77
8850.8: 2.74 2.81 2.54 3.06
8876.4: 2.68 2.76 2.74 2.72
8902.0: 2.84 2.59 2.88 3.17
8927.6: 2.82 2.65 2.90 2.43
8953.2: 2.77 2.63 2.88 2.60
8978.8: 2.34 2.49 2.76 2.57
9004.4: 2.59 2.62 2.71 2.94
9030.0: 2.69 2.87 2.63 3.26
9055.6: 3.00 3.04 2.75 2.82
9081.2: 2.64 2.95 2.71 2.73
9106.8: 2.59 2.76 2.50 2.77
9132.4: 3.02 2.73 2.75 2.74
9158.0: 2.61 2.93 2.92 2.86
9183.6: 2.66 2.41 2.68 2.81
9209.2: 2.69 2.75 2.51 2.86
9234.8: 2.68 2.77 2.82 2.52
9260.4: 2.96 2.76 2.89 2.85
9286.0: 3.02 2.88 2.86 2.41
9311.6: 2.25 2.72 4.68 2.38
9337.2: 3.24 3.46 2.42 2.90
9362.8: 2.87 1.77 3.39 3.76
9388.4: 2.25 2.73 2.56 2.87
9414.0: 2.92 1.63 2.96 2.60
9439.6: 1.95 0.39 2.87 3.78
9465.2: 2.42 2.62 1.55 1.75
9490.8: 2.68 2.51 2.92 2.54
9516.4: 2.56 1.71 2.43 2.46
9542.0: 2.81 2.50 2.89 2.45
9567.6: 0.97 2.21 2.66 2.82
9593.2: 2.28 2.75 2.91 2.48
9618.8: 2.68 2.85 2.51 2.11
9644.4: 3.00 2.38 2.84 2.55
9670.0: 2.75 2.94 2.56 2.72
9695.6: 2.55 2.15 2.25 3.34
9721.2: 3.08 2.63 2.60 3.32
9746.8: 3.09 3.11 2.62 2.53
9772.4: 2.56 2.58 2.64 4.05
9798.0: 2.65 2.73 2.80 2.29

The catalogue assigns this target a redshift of 0.12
